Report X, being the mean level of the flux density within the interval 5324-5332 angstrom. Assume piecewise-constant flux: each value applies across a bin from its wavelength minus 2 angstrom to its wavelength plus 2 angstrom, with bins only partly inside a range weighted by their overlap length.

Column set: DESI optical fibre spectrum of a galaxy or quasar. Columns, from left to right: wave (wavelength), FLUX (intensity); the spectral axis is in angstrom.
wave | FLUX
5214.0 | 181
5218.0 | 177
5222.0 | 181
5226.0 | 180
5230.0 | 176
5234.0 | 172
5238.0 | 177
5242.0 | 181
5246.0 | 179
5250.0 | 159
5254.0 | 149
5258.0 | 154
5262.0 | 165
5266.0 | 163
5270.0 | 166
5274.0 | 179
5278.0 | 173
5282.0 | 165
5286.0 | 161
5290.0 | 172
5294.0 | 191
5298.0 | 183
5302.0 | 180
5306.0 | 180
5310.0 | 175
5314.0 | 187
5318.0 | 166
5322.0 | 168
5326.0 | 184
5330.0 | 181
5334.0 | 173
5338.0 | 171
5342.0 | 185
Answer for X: 182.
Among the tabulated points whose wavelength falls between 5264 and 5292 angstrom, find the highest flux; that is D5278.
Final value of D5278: 179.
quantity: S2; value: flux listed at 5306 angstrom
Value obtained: 180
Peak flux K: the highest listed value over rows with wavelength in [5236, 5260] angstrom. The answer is 181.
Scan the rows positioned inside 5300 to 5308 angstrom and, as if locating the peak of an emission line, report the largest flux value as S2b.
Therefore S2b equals 180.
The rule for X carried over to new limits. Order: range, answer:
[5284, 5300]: 177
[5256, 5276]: 165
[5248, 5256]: 154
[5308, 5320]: 176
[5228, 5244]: 176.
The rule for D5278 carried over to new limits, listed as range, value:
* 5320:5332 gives 184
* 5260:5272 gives 166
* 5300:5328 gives 187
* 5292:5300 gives 191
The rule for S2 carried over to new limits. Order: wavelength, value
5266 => 163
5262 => 165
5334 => 173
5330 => 181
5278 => 173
